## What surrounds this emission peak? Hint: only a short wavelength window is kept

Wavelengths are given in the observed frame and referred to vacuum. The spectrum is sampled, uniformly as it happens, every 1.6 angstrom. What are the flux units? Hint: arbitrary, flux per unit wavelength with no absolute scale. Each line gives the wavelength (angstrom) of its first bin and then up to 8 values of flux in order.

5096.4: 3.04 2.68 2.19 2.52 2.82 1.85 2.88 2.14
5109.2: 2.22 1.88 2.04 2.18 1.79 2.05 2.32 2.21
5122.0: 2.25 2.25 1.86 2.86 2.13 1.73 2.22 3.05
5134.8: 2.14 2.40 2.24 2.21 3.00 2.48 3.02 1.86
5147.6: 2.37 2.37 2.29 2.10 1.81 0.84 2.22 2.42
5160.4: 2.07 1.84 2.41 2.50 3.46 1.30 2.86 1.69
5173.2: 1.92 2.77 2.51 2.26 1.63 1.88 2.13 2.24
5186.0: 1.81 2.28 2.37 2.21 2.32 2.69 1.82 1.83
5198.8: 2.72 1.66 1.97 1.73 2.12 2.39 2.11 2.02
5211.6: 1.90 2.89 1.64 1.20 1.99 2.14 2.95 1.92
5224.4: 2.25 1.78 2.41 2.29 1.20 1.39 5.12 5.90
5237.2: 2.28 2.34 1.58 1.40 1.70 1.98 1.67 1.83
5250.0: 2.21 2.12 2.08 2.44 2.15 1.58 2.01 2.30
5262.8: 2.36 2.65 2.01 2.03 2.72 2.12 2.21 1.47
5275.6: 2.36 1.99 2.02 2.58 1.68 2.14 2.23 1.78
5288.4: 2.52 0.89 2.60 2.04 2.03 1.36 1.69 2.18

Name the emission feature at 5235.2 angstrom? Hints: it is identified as H-gamma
